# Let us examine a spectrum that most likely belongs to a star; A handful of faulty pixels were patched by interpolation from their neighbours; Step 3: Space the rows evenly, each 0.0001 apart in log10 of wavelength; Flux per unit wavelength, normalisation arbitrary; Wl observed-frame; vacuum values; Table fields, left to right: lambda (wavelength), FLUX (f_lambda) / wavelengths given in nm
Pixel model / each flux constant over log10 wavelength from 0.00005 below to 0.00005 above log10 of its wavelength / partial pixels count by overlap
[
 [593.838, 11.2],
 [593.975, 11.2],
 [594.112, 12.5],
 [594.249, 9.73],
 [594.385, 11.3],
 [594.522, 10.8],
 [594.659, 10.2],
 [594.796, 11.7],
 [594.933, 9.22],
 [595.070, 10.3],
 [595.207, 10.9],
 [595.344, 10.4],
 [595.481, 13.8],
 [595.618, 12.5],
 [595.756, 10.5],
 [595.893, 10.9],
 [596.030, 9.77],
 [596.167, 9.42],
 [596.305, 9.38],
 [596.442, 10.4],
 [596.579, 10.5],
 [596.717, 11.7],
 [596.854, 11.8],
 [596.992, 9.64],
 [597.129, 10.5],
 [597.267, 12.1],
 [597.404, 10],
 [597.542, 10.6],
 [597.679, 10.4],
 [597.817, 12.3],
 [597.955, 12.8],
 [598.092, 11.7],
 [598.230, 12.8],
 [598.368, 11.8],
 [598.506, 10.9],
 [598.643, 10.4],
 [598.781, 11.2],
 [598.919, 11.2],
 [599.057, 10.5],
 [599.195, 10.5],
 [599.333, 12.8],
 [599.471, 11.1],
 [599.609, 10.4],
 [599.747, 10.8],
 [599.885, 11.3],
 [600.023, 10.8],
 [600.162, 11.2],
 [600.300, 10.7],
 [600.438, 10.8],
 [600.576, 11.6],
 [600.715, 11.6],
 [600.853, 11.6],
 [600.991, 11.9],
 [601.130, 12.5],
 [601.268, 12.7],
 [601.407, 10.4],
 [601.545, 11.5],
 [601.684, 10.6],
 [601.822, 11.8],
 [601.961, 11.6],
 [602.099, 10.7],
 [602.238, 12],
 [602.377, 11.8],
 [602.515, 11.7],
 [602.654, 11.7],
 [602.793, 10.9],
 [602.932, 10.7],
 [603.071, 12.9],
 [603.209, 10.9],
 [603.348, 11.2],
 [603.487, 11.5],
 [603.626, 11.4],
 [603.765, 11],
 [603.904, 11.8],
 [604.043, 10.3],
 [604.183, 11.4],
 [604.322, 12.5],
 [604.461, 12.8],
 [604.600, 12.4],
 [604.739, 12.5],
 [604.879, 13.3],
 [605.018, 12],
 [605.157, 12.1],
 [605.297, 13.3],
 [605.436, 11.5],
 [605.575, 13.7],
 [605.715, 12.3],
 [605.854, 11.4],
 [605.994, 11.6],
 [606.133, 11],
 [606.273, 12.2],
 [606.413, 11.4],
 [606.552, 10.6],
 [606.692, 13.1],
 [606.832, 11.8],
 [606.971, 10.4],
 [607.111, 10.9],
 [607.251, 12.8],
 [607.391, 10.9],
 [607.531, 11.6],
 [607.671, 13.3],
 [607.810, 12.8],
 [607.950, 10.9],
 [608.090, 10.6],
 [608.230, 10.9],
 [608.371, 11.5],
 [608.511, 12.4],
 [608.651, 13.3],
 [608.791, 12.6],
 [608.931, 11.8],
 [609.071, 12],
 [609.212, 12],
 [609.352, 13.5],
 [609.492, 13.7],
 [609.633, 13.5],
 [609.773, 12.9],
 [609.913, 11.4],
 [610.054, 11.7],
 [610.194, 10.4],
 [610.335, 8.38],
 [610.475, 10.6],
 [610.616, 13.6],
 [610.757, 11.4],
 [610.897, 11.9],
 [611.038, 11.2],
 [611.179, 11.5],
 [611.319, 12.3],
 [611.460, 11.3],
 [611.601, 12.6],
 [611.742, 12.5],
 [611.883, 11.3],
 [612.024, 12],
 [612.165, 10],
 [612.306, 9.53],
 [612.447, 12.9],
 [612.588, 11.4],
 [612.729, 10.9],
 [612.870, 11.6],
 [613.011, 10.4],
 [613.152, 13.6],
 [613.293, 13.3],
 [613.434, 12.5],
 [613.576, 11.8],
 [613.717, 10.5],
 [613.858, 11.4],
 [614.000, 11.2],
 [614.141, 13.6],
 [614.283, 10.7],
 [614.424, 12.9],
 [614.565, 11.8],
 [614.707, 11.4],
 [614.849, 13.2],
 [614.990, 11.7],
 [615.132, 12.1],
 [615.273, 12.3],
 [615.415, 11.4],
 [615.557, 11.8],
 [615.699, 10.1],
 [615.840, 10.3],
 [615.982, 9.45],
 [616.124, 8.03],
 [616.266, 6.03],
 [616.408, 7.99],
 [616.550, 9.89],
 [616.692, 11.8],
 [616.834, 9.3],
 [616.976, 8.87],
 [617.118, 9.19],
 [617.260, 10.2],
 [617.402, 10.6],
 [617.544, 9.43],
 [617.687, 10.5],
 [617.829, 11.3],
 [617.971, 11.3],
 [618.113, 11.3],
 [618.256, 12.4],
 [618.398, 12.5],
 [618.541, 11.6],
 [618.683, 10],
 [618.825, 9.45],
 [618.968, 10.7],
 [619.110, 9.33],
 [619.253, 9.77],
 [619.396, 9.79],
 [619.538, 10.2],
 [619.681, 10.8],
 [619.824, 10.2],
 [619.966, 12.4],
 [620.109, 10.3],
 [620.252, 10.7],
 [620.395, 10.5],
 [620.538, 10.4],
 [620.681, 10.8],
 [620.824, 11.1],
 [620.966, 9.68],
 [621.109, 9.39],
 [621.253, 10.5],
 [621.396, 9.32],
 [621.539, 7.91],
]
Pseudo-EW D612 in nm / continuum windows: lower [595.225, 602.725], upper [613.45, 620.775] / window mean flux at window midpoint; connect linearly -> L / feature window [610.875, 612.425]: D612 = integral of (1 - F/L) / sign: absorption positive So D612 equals -0.09 nm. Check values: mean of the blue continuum 11.2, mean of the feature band 11.5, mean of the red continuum 10.7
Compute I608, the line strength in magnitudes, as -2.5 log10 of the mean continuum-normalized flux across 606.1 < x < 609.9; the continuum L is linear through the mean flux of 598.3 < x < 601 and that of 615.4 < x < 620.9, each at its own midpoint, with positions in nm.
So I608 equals -0.120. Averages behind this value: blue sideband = 11.1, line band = 12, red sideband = 10.3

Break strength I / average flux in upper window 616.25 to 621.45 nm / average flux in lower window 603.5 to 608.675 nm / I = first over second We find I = 0.9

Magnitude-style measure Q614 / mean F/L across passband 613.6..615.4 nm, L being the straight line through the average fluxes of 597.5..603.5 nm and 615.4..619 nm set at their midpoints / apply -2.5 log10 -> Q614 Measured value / -0.15 mag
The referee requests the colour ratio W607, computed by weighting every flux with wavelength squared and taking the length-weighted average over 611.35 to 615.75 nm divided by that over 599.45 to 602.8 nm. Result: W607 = 1.08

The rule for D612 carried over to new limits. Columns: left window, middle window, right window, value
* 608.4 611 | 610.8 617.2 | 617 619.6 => 0.08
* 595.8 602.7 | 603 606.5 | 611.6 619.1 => -0.26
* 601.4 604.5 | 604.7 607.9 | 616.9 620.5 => -0.22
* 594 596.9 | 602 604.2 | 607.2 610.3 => 0.03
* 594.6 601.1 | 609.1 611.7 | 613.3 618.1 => -0.25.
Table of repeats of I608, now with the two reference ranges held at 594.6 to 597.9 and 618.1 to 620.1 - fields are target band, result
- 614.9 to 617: 0.062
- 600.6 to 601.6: -0.092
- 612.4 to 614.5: -0.113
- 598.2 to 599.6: -0.045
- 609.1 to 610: -0.187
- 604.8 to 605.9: -0.160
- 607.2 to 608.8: -0.113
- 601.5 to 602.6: -0.067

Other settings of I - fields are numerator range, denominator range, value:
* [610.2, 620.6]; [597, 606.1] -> 0.95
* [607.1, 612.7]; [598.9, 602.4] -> 1.04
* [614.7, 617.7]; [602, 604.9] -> 0.88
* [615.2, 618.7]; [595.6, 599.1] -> 0.94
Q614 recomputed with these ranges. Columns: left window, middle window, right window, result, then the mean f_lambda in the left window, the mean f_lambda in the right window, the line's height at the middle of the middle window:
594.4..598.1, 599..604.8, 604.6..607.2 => 0.01 mag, 10.9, 12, 11.5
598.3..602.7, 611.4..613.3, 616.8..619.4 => -0.09 mag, 11.3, 10.4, 10.7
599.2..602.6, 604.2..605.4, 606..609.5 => -0.08 mag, 11.4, 11.9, 11.7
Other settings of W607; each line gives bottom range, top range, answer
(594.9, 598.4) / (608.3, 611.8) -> 1.14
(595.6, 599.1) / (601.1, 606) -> 1.10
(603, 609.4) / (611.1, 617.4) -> 0.96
